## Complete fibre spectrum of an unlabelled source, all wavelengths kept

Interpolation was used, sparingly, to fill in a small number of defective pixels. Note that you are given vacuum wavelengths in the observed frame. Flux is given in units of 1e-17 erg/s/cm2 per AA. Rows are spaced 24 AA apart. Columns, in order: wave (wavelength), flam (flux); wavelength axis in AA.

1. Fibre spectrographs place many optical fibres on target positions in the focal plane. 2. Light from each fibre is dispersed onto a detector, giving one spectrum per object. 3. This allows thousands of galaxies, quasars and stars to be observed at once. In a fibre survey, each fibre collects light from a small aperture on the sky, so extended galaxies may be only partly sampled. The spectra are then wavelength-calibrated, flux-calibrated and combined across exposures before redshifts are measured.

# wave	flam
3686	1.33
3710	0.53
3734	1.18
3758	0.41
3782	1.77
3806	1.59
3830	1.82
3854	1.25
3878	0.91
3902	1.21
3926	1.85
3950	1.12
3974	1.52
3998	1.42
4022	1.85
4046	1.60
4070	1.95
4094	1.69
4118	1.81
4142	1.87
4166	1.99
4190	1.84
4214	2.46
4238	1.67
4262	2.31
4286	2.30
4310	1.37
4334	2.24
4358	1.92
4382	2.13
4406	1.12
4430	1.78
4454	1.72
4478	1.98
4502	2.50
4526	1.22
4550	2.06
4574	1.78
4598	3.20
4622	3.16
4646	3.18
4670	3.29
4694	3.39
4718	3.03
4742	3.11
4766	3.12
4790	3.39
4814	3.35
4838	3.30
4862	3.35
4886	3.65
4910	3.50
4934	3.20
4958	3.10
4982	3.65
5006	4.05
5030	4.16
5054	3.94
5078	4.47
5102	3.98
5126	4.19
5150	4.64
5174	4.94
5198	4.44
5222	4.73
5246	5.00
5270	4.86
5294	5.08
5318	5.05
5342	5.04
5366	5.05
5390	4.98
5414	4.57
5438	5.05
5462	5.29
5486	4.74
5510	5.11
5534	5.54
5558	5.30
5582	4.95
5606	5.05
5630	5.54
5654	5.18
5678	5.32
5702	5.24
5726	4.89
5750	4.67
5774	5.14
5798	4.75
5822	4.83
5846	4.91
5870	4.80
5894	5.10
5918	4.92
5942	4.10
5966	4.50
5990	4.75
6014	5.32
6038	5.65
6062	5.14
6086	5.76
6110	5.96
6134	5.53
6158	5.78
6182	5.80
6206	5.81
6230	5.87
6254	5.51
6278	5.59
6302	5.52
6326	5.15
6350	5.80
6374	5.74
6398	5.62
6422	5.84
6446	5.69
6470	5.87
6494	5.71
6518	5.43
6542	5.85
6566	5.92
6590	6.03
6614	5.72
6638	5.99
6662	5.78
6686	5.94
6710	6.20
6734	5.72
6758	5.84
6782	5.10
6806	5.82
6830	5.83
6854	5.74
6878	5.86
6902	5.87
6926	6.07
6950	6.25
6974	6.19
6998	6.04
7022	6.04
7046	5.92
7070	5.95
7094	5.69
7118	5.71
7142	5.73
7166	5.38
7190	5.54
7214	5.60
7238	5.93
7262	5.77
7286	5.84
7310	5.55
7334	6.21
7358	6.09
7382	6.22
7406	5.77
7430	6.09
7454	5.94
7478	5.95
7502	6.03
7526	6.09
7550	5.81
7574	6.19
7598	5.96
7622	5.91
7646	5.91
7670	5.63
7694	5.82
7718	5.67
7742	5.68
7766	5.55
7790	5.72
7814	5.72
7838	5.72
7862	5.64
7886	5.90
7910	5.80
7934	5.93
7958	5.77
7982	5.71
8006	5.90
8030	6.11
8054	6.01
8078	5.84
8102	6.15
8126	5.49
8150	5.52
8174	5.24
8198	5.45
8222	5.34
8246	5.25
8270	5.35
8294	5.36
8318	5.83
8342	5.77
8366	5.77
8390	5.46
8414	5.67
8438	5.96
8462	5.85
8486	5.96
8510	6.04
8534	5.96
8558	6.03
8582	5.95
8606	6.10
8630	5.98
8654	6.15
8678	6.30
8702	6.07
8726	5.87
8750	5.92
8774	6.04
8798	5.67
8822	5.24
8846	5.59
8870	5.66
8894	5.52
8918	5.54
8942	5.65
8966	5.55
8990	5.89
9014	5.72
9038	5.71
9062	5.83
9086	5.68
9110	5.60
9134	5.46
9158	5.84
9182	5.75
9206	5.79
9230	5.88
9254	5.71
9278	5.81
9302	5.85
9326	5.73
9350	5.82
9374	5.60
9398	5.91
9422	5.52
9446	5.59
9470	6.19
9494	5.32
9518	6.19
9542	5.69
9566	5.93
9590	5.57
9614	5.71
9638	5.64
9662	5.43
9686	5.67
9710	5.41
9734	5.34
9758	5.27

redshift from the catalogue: 0.150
